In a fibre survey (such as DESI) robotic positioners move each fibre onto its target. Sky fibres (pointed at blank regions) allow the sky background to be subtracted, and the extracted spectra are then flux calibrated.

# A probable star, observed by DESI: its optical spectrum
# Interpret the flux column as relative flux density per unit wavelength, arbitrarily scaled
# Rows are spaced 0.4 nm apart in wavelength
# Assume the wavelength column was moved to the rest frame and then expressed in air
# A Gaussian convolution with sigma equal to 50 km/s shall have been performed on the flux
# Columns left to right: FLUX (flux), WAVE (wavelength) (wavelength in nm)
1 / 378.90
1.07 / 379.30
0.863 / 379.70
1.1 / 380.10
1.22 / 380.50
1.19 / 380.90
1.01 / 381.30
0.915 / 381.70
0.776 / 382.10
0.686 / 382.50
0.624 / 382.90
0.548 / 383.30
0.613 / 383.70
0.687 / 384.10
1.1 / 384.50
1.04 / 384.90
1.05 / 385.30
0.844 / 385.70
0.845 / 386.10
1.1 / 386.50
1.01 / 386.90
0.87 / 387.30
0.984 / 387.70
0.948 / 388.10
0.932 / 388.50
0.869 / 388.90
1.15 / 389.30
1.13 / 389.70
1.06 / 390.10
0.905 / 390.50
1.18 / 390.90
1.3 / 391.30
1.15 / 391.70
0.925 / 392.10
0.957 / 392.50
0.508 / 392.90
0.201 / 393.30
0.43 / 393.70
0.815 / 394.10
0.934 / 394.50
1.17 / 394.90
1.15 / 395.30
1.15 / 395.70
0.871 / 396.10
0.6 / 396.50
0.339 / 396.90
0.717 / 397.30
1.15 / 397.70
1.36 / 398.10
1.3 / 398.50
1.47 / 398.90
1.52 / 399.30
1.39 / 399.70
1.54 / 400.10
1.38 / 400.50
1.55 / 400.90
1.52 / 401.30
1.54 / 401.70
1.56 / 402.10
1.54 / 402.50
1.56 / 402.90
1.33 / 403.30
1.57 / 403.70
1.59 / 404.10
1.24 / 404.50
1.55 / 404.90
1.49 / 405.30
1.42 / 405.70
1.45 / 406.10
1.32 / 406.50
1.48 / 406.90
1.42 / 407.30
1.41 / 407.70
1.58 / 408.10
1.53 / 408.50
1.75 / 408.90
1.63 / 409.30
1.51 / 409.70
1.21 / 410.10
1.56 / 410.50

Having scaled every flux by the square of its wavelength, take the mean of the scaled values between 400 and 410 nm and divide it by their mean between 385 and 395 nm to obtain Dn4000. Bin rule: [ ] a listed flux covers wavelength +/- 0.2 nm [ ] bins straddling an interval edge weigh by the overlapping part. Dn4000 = 1.74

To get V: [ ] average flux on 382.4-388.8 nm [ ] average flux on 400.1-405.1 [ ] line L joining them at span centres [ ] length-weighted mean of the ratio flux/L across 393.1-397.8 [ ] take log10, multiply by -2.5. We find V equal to 0.49 mag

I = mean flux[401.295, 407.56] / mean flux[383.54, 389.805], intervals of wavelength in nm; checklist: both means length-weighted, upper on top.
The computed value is 1.55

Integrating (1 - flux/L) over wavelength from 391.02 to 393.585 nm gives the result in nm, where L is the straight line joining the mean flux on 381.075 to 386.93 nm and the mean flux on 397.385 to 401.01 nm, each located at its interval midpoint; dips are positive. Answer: 0.67 nm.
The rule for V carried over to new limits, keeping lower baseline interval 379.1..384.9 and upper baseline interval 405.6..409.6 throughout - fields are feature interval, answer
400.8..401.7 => -0.14 mag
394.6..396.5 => 0.18 mag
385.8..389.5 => 0.07 mag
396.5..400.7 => 0.09 mag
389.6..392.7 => 0.03 mag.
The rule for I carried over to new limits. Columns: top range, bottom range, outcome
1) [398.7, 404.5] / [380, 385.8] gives 1.68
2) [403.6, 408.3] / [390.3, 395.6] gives 1.62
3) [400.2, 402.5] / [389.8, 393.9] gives 1.74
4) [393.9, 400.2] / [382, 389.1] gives 1.26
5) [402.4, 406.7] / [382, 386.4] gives 1.80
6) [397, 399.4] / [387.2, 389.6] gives 1.24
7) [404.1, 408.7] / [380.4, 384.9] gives 1.70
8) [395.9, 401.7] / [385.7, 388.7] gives 1.27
